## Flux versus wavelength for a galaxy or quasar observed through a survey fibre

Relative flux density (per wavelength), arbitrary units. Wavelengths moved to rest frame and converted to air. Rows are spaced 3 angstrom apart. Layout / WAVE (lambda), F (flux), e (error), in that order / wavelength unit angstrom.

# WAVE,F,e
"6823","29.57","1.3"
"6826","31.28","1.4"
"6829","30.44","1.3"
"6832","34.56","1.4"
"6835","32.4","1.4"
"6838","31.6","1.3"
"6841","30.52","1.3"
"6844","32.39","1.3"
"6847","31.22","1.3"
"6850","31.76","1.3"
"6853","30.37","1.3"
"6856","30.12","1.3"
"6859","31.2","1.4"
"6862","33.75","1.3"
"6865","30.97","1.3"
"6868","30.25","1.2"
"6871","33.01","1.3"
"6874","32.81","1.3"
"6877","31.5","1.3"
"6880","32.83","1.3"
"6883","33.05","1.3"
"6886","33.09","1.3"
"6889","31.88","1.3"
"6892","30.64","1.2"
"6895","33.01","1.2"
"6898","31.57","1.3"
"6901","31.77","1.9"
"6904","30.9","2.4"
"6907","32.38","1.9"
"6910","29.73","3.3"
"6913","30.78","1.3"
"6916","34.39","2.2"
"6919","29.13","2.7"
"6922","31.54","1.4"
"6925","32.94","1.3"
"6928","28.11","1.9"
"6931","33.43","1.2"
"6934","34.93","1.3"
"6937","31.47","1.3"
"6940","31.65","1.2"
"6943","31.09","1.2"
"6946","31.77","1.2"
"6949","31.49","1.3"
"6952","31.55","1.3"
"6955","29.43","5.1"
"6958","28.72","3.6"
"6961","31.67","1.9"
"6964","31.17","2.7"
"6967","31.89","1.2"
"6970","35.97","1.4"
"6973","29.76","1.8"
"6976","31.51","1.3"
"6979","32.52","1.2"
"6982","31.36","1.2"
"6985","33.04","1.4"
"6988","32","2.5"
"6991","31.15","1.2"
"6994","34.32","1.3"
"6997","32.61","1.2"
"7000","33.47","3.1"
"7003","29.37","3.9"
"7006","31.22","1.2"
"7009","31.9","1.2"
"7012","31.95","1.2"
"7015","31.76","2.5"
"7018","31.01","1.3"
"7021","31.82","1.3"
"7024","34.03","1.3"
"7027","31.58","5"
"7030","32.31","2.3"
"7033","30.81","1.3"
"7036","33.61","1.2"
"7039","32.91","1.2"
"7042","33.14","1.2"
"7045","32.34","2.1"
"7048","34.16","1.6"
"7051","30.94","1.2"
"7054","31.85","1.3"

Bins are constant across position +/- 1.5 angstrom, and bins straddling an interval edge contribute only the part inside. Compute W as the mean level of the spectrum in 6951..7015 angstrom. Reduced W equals 31.7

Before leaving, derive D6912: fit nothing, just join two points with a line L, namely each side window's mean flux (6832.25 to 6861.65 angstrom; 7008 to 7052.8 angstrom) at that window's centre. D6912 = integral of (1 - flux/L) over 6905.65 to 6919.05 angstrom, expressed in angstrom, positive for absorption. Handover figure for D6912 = 0.1 angstrom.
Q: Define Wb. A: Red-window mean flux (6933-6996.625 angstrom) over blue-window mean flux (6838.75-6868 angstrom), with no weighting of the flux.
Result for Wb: 1.02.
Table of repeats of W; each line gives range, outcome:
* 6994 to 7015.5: 31.9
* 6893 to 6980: 31.6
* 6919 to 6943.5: 31.8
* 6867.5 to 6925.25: 31.9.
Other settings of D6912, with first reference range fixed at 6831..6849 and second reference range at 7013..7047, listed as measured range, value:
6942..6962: 0.9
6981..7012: 0.2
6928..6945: 0.0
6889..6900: 0.1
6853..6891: 0.2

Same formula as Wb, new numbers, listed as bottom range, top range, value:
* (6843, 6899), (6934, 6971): 0.99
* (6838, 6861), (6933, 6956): 1.02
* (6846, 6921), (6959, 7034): 1.01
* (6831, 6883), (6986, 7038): 1.01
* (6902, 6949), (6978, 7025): 1.01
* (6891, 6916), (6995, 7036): 1.01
